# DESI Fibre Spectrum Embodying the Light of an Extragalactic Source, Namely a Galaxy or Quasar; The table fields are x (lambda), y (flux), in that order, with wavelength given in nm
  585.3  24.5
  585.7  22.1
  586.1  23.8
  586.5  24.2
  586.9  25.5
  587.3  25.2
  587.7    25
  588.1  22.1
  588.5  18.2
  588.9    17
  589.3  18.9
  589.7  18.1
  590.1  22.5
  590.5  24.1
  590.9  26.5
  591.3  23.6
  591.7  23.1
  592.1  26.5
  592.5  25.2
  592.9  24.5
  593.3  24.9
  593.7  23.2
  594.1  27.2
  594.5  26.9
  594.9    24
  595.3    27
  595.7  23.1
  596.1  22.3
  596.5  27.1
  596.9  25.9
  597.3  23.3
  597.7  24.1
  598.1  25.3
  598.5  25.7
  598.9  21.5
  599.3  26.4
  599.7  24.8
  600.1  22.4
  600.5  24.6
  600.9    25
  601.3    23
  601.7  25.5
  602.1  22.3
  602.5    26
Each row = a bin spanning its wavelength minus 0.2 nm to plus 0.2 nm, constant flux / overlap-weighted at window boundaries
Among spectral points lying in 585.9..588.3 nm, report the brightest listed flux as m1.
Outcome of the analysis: 25.5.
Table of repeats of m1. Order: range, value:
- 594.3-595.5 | 27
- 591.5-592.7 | 26.5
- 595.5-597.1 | 27.1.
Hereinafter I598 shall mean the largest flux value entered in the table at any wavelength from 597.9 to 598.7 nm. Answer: 25.7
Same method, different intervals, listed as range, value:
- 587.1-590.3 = 25.2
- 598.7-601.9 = 26.4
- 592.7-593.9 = 24.9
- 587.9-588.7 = 22.1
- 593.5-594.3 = 27.2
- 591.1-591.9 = 23.6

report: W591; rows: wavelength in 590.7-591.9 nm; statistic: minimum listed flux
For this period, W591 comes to 23.1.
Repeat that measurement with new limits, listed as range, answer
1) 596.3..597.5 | 23.3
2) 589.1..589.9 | 18.1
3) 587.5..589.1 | 17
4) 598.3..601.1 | 21.5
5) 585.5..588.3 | 22.1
